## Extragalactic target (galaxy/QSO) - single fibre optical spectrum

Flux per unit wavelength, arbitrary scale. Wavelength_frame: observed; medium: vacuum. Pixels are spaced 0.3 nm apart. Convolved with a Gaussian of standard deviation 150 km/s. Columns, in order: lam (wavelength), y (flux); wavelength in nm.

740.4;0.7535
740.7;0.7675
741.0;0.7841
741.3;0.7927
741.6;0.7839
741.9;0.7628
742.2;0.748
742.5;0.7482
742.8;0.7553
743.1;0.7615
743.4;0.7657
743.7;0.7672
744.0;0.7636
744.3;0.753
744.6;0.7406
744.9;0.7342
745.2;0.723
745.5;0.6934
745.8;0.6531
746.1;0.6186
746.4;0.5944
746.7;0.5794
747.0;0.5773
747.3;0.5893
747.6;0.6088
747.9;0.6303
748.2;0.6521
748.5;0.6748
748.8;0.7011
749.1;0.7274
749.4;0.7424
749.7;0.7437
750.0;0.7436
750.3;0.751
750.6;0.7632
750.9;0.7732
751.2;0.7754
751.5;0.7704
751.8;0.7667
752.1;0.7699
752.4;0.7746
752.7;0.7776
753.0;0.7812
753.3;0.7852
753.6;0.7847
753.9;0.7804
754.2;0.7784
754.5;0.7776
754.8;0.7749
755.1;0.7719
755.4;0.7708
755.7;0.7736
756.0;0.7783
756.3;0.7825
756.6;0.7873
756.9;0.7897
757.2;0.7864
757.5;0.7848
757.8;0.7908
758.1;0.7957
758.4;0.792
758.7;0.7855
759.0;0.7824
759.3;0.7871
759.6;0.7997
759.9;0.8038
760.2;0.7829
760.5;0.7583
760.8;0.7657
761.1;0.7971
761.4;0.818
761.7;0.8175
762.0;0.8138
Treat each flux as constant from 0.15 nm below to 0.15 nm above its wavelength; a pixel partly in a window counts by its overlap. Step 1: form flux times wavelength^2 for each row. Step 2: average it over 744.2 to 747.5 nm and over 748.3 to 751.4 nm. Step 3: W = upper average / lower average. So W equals 1.14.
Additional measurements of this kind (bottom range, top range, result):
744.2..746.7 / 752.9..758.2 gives 1.18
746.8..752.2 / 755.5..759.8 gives 1.14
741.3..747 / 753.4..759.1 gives 1.13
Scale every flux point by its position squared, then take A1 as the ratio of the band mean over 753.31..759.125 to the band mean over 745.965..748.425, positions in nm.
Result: 1.32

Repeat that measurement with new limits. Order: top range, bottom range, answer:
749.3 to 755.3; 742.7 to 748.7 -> 1.15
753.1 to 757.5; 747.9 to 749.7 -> 1.14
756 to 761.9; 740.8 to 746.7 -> 1.13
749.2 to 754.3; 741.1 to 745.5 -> 1.04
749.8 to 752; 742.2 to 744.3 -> 1.03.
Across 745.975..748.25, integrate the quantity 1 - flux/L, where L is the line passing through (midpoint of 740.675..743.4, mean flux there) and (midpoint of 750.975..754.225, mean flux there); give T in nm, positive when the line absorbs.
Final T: 0.494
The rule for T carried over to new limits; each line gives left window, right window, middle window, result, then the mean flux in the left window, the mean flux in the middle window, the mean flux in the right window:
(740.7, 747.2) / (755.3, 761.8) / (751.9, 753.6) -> -0.039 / 0.719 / 0.778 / 0.788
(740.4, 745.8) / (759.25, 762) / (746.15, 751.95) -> 0.570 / 0.753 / 0.692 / 0.794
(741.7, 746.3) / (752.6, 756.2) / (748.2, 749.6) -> 0.088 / 0.732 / 0.706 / 0.778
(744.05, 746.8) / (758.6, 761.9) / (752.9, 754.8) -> -0.094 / 0.682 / 0.781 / 0.791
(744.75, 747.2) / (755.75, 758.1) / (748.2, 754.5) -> -0.368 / 0.646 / 0.756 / 0.786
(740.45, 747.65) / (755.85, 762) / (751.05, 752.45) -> -0.034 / 0.713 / 0.771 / 0.79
